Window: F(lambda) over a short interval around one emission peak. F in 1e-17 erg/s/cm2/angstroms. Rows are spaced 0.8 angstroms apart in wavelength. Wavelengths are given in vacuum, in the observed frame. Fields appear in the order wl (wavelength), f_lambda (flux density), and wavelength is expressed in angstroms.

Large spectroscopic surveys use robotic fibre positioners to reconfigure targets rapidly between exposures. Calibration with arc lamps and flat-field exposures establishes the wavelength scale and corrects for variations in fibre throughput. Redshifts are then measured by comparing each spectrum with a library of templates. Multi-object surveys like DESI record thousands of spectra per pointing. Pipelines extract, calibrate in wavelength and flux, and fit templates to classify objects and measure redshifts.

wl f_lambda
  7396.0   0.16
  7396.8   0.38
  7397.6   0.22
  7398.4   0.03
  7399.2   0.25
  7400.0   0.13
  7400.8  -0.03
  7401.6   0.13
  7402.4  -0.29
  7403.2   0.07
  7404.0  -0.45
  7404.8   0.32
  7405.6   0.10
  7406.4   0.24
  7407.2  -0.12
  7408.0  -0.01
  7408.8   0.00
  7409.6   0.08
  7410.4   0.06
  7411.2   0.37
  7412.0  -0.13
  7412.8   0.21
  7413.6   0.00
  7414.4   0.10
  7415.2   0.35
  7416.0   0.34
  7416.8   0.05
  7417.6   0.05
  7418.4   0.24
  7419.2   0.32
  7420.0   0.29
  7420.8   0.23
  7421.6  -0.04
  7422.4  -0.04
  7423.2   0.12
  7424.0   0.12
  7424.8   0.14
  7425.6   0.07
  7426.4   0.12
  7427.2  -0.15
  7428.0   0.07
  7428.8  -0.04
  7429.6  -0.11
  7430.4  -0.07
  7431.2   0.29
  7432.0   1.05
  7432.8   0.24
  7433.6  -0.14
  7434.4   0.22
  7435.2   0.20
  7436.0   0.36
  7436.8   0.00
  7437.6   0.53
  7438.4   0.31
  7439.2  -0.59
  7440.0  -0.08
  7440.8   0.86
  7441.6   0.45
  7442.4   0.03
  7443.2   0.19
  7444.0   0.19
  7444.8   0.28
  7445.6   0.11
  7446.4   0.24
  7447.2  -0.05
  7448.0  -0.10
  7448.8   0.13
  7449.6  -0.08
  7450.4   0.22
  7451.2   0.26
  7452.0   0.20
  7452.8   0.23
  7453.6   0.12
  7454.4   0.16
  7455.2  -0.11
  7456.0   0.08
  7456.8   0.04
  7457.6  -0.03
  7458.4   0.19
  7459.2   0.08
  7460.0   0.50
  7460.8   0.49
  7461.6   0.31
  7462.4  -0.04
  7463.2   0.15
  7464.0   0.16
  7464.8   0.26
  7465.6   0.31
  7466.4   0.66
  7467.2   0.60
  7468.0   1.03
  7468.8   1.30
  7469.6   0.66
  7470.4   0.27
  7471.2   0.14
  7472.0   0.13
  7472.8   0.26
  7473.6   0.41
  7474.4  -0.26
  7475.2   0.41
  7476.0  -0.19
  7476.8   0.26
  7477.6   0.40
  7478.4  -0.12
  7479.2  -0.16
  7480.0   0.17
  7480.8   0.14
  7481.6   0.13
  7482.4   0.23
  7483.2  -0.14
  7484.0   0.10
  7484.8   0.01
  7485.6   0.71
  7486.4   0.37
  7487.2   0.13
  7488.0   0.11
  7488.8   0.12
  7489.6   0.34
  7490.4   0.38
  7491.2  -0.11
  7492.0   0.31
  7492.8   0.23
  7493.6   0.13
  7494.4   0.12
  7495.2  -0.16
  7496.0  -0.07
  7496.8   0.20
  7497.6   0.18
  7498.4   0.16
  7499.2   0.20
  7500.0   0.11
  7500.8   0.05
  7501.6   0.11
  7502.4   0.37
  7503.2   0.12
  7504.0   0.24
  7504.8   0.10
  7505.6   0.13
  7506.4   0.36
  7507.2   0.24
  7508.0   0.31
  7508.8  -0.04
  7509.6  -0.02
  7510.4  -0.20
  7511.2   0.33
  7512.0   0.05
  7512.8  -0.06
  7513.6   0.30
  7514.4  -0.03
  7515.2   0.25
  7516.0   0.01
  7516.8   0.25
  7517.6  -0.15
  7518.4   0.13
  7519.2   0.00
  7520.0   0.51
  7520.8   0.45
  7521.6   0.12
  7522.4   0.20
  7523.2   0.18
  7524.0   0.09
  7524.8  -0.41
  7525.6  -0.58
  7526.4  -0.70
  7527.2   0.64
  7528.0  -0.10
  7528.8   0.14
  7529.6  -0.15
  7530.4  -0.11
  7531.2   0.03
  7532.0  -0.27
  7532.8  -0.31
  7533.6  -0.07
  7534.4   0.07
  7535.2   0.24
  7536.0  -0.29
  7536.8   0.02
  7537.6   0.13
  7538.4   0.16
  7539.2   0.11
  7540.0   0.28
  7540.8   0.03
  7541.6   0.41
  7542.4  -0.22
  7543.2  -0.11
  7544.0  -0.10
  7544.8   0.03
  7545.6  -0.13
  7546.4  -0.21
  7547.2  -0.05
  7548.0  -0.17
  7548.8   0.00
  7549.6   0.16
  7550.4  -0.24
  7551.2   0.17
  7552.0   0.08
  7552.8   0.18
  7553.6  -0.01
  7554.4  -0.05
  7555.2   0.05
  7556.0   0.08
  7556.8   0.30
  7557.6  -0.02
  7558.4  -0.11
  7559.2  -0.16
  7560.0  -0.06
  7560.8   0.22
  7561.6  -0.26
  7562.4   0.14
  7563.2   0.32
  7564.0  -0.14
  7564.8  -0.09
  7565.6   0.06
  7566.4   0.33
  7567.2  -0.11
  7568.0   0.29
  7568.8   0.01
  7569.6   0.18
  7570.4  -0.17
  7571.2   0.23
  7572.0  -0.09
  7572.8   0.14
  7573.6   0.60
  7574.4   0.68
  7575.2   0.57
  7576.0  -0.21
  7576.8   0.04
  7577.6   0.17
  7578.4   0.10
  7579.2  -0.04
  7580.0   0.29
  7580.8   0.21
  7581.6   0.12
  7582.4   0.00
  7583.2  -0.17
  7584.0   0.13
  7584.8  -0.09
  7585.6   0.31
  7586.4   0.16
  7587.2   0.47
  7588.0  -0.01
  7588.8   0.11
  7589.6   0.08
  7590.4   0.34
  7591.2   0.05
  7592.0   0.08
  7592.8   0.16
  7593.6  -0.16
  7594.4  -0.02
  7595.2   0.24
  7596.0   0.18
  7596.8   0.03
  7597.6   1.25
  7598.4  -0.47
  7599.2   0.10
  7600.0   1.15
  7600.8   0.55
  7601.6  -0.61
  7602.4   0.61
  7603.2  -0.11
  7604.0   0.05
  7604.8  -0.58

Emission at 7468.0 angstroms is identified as H-gamma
